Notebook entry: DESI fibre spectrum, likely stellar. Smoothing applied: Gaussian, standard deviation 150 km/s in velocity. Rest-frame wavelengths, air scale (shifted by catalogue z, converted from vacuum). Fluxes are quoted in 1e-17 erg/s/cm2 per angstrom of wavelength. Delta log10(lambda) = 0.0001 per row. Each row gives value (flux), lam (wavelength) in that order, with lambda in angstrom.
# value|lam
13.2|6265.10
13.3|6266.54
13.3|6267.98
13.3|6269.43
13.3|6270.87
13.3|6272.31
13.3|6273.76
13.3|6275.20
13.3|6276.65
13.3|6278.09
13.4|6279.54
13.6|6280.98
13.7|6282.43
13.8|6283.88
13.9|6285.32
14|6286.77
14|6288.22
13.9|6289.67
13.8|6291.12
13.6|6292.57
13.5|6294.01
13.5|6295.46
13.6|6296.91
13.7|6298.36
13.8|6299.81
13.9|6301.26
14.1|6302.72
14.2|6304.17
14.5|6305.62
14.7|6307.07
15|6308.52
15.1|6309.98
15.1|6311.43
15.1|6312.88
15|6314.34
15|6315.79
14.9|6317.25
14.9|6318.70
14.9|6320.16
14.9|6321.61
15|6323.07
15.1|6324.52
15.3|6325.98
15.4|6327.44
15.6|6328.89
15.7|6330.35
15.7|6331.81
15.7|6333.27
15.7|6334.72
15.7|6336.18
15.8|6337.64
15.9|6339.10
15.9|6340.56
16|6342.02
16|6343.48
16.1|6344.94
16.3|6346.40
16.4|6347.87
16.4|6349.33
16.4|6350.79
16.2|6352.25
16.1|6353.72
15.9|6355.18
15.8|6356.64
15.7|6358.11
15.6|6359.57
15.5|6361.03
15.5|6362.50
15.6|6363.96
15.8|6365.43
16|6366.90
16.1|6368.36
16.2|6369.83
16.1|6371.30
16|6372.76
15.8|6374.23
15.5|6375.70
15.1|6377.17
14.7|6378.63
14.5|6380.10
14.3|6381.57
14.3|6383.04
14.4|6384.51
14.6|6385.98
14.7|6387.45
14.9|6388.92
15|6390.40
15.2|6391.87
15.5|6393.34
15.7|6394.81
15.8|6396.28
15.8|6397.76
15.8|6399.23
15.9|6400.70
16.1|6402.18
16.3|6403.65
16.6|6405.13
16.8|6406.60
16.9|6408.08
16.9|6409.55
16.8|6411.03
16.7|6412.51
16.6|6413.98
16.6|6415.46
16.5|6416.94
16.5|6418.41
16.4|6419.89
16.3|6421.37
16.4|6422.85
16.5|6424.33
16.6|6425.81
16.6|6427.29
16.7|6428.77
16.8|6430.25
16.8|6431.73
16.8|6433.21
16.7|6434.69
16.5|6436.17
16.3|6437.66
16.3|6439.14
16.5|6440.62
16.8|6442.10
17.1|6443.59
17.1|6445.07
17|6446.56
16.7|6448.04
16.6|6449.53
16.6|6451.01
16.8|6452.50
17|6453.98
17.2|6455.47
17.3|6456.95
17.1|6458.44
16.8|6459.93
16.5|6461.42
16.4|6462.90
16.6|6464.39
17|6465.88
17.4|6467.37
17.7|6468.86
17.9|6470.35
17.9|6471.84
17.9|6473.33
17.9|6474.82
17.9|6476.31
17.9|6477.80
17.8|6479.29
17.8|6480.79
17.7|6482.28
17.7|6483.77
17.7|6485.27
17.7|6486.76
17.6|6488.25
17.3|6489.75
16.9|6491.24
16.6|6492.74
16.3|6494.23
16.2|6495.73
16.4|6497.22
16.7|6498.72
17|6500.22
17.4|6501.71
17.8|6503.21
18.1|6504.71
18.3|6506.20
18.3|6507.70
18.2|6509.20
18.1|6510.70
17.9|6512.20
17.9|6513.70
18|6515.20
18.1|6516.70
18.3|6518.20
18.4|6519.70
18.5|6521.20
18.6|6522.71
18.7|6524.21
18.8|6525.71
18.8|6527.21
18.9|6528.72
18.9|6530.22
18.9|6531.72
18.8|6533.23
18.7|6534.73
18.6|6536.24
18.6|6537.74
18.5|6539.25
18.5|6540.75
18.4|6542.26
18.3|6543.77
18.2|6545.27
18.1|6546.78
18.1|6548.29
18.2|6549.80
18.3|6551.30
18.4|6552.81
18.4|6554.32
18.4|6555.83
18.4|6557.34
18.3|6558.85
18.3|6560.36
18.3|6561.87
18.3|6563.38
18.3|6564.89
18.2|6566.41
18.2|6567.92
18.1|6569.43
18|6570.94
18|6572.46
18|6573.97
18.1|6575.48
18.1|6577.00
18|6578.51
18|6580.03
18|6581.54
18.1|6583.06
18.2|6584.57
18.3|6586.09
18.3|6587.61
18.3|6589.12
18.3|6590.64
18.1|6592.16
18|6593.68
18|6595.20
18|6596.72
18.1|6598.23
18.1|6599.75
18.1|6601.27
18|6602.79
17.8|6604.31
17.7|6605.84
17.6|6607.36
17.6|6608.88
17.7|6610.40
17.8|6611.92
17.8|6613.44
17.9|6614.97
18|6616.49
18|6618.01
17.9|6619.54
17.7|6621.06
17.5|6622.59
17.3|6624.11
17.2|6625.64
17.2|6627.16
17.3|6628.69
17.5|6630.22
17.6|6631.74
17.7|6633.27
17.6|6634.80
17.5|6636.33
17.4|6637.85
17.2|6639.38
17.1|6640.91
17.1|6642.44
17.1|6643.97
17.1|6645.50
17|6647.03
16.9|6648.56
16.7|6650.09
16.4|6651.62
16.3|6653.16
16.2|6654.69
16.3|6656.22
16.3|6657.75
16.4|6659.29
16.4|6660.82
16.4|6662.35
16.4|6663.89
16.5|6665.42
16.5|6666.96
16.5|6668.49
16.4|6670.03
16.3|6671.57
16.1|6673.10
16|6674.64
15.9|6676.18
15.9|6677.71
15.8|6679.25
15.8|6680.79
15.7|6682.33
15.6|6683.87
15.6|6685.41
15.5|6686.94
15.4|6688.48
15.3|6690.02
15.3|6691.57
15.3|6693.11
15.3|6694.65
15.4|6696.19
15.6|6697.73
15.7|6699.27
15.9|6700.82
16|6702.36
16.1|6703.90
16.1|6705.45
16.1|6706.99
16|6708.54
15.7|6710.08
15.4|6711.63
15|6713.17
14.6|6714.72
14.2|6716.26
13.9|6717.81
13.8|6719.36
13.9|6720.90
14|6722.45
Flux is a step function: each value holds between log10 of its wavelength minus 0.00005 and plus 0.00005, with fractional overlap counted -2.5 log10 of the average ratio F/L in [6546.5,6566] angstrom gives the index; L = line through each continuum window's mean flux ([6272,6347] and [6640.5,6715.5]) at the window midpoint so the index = -0.17 mag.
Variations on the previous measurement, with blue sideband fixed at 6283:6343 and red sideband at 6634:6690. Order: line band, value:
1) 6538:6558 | -0.16 mag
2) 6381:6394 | 0.03 mag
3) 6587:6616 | -0.12 mag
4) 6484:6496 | -0.10 mag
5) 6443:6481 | -0.12 mag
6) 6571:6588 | -0.13 mag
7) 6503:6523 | -0.16 mag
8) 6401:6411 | -0.09 mag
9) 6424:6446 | -0.09 mag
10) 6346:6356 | -0.09 mag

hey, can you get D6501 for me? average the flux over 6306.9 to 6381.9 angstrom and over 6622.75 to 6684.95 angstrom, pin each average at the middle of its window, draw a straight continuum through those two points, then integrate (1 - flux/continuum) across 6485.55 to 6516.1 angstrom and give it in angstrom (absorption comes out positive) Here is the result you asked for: -2.5 angstrom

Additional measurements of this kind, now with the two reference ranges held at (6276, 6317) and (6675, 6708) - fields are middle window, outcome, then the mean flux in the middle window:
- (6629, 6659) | -2.91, 17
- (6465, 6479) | -2.76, 17.7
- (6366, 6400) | -2.05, 15.3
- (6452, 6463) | -1.63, 16.9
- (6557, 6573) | -3.21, 18.2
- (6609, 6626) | -2.58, 17.7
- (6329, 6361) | -3.70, 15.9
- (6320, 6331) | -0.81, 15.3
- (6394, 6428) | -4.31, 16.4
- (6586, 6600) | -2.62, 18.1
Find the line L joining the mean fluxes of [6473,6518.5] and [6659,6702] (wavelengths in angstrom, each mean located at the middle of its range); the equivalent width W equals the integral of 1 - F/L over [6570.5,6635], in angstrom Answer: -4.9 angstrom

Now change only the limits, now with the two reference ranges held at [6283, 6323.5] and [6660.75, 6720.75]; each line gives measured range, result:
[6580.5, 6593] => -2.4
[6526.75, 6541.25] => -3.5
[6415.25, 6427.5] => -1.5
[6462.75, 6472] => -1.5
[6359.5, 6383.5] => -1.5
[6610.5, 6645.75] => -4.7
